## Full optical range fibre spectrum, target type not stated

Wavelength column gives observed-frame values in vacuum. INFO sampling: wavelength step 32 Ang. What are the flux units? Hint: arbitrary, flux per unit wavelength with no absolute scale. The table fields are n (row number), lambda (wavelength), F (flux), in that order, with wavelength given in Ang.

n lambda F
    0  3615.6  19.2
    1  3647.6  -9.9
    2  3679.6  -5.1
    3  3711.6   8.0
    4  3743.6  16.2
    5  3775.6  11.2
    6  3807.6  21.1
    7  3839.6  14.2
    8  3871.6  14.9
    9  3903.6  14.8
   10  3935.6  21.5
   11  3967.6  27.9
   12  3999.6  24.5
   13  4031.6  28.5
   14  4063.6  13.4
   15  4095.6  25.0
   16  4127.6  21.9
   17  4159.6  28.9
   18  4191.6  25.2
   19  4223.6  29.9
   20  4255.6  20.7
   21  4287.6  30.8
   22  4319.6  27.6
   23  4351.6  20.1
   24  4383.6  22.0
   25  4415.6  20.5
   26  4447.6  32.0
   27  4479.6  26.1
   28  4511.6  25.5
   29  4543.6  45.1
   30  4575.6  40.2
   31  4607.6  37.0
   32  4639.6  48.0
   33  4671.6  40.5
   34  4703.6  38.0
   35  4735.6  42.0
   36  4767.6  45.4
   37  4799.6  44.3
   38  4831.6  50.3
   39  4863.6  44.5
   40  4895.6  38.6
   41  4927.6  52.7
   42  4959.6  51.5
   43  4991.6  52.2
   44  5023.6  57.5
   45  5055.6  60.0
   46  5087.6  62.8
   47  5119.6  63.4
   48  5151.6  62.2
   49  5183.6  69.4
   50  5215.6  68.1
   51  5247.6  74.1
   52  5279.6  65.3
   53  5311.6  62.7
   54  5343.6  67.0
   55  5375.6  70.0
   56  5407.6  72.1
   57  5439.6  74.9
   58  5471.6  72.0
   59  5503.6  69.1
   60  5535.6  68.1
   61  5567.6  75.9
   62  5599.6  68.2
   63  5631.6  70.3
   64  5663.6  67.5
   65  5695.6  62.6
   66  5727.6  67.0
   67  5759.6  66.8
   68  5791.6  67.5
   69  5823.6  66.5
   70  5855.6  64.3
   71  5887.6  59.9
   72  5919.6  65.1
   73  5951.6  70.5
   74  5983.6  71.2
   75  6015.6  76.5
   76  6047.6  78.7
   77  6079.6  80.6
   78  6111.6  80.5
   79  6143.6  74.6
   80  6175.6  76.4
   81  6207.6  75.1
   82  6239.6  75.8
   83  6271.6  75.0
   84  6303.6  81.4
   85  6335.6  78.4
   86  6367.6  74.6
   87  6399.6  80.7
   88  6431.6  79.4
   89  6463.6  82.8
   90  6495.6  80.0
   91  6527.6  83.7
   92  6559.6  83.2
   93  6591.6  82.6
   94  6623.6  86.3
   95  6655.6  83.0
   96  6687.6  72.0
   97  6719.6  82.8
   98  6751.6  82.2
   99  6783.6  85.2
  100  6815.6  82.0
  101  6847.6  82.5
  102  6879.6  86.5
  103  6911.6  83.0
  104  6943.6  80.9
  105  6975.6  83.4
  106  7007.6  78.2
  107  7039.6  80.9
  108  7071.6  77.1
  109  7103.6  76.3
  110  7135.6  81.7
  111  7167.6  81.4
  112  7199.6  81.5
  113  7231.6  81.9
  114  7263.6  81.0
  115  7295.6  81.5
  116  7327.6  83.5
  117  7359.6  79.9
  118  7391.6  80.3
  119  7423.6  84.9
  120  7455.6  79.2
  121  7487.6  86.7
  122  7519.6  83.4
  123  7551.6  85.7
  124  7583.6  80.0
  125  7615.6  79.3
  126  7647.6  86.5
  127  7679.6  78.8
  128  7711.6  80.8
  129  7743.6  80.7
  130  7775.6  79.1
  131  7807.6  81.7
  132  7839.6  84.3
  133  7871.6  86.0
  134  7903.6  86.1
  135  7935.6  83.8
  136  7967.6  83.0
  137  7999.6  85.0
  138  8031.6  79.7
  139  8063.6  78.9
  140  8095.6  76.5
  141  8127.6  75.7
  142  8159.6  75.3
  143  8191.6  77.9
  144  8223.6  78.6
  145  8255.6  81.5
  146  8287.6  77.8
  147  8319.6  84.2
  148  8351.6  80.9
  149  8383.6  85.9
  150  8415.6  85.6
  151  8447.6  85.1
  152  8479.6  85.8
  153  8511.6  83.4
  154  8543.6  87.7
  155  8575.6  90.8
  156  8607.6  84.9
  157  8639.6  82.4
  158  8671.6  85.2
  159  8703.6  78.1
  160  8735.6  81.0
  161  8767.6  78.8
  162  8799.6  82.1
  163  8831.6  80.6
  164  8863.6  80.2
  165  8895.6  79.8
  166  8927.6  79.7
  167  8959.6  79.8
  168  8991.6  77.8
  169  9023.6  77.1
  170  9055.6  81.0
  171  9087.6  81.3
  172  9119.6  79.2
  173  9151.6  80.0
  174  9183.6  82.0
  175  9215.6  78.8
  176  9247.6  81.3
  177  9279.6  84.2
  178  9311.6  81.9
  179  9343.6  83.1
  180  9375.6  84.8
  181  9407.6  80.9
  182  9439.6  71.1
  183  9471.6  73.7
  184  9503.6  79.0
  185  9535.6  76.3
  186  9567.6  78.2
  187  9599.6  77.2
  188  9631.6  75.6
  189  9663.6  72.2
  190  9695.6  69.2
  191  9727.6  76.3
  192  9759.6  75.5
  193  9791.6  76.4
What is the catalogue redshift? 0.135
